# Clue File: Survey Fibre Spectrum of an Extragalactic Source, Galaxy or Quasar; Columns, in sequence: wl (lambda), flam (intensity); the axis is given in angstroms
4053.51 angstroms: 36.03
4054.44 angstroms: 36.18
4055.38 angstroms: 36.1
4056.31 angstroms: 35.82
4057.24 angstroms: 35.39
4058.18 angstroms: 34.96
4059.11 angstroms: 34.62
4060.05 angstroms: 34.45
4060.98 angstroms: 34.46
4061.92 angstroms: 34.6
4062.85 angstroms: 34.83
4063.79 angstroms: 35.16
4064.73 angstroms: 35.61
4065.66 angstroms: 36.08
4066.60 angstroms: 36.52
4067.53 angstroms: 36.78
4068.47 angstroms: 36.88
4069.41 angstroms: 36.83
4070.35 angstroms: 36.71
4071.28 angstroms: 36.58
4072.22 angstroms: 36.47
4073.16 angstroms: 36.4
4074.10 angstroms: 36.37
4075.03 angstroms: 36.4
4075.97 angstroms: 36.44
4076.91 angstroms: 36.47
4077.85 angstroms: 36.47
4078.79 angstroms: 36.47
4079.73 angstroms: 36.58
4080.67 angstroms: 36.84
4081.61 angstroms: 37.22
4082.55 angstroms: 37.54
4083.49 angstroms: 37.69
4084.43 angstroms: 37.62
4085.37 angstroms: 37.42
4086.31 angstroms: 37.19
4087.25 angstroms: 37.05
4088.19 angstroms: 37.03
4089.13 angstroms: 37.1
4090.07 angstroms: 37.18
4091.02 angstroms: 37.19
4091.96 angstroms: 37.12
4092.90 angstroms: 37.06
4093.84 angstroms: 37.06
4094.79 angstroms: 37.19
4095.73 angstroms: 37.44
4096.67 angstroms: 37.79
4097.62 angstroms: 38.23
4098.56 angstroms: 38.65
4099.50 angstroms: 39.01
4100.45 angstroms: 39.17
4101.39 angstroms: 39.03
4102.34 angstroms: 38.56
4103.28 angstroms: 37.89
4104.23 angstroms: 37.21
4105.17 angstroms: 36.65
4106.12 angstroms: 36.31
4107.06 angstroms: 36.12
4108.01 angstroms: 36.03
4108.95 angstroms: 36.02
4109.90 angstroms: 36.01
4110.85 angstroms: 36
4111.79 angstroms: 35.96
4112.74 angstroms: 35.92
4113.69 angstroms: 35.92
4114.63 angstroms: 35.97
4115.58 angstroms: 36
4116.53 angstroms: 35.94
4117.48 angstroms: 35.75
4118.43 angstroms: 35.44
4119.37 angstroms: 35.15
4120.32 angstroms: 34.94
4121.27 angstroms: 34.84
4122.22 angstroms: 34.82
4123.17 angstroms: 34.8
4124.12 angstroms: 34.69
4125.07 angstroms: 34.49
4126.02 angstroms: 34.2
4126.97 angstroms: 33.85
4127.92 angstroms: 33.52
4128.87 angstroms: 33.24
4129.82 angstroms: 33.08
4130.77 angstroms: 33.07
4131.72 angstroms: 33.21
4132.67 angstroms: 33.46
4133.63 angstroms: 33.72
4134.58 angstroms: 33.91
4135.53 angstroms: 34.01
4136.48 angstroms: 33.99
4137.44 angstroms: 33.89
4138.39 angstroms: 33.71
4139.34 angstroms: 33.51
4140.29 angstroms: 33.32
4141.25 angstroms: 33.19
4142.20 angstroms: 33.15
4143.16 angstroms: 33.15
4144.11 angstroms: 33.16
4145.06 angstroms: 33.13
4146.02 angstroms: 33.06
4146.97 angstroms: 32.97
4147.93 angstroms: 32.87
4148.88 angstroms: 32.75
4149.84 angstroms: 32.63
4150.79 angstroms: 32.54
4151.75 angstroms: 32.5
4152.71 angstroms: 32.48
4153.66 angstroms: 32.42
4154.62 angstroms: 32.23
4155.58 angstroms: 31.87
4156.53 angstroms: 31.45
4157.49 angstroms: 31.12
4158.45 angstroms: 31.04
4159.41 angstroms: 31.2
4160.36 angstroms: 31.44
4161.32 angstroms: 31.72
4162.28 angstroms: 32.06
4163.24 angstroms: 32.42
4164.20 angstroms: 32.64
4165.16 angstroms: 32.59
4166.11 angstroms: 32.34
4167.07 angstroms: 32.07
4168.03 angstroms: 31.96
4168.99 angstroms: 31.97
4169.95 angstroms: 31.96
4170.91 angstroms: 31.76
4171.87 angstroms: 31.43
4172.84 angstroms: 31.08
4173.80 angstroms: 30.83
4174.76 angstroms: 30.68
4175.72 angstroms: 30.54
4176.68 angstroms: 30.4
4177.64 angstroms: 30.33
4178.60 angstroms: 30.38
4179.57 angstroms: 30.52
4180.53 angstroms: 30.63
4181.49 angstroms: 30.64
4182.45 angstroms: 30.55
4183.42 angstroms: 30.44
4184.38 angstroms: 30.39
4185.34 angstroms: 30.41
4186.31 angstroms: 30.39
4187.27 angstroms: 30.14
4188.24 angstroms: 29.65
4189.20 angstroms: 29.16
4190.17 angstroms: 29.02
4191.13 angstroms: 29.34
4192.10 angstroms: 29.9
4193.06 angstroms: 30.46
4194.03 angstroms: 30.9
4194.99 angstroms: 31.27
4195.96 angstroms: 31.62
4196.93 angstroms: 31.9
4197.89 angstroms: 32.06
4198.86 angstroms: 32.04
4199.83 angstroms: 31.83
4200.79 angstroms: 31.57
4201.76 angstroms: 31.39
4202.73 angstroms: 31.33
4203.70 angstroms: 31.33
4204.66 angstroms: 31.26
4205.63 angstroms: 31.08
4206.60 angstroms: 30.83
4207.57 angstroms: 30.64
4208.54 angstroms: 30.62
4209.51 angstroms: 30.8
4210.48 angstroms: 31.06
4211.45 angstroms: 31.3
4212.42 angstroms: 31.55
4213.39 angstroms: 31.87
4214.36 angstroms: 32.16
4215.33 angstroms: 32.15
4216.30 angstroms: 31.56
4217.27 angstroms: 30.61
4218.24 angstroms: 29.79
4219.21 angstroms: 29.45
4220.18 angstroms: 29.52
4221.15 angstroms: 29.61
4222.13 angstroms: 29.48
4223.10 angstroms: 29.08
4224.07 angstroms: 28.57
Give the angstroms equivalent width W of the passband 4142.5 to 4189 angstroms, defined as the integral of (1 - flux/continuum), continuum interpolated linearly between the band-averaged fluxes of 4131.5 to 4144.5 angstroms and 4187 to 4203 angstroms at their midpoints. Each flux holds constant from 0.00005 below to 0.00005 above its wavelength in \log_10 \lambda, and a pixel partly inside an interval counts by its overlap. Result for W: 0.9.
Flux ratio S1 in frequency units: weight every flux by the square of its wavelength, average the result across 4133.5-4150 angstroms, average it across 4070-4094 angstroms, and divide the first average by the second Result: 0.9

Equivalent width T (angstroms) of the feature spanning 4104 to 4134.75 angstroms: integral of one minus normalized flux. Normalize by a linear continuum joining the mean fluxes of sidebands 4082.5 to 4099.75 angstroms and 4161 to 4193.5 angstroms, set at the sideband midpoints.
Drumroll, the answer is 0.3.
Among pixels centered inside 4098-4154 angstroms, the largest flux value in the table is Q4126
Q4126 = 39.17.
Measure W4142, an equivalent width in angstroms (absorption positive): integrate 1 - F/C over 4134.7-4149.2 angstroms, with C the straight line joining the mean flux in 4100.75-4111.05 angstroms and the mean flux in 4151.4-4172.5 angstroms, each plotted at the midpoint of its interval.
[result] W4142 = 0.2 angstroms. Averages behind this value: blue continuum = 37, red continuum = 31.9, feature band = 33.4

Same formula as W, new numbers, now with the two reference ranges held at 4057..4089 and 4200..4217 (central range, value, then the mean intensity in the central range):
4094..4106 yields -0.9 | 38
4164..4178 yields 0.5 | 31.5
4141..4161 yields 0.6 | 32.4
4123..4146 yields 0.3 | 33.6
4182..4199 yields 0.8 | 30.5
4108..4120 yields -0.4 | 35.9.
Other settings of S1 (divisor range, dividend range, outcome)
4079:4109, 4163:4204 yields 0.87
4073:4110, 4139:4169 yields 0.90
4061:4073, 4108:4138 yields 0.99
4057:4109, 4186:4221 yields 0.89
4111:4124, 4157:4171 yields 0.92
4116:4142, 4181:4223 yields 0.93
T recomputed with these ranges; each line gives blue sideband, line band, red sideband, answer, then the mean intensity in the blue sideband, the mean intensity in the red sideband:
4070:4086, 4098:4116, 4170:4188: -0.99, 36.8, 30.6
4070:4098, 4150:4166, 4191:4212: 0.63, 37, 31.1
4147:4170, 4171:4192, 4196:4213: 0.91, 32.1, 31.3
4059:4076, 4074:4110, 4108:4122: -1.42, 35.9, 35.7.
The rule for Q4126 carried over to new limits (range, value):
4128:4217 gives 34.01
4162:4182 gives 32.64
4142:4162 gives 33.16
